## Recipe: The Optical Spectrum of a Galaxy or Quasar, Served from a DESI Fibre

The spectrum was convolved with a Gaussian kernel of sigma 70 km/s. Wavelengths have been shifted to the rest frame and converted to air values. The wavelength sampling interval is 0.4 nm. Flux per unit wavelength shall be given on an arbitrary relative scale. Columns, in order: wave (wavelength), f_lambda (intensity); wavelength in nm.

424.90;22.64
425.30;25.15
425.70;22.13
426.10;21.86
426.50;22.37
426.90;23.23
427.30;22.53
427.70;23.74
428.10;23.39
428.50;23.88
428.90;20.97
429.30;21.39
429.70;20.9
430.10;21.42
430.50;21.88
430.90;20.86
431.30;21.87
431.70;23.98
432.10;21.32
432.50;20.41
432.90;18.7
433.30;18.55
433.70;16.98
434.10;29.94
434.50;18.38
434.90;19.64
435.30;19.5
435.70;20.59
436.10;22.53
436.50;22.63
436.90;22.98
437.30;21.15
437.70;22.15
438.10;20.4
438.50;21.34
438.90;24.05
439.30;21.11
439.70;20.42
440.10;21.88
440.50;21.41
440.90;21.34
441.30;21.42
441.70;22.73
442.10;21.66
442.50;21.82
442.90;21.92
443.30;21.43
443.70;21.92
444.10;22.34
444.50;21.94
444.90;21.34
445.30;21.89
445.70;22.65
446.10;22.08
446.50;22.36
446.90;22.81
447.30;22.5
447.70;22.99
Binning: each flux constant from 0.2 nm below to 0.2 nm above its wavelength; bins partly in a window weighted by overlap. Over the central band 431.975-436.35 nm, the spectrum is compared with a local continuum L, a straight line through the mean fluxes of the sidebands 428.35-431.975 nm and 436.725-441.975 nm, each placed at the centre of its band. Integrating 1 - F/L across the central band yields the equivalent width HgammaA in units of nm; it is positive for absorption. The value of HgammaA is 0.24 nm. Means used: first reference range 21.9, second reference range 21.7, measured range 20.6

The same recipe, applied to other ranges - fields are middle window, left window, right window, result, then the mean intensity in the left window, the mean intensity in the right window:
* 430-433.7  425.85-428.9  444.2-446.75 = 0.309 nm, 22.9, 22.1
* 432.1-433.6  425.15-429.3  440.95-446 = 0.210 nm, 22.8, 21.9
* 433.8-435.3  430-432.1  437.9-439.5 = 0.000 nm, 22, 21.7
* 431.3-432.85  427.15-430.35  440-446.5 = 0.041 nm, 22.3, 21.9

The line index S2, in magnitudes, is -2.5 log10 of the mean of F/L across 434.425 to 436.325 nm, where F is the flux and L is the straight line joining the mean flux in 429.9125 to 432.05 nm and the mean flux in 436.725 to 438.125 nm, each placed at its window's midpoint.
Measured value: 0.08 mag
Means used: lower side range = 22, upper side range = 21.8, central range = 20.3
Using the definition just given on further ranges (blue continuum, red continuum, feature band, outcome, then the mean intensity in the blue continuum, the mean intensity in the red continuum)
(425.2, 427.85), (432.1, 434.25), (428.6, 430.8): 0.02 mag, 22.9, 20.7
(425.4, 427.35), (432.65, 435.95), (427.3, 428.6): -0.07 mag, 22.6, 20.3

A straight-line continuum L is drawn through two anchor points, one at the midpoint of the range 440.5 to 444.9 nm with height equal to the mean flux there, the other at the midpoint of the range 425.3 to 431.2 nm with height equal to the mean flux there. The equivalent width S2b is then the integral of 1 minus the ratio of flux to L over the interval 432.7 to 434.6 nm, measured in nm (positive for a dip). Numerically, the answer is 0.13 nm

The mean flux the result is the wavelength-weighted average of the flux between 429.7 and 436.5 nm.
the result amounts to 21.1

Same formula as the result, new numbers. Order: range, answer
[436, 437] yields 22.7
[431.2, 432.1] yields 22.7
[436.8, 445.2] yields 21.7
